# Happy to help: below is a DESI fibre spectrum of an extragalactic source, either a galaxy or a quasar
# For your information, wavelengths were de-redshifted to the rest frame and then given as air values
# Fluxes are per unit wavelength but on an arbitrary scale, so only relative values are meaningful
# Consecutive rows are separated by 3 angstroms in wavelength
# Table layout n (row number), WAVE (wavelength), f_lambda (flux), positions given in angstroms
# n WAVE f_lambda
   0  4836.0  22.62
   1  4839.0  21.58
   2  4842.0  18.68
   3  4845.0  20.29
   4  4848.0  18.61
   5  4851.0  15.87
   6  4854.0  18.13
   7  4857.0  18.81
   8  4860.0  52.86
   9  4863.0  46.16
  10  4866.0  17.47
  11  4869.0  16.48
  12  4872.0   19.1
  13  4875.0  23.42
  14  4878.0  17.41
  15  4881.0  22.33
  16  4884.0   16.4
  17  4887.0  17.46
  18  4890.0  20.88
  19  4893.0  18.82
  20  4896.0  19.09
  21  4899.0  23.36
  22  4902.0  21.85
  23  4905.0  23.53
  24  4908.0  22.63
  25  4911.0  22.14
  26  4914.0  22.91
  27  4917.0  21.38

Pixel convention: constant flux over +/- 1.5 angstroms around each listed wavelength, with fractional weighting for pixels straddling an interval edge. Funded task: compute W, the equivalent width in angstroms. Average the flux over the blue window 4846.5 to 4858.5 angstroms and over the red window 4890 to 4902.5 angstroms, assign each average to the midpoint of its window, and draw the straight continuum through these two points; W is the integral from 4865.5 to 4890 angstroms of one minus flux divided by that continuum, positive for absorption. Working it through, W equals 0.7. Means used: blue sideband 17.9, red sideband 20.7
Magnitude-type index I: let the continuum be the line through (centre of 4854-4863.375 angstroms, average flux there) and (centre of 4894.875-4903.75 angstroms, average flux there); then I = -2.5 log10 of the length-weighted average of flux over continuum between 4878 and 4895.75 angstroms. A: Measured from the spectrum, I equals 0.322 mag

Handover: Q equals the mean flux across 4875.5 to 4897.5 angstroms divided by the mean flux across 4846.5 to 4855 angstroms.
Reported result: 1.09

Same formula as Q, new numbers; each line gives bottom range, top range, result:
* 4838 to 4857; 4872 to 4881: 1.09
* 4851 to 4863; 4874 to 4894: 0.64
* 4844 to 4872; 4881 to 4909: 0.83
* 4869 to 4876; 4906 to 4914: 1.12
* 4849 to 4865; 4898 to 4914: 0.77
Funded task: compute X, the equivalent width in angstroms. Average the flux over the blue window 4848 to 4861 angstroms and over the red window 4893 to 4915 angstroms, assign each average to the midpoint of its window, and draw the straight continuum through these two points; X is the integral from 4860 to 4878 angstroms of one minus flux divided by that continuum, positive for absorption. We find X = -1.8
